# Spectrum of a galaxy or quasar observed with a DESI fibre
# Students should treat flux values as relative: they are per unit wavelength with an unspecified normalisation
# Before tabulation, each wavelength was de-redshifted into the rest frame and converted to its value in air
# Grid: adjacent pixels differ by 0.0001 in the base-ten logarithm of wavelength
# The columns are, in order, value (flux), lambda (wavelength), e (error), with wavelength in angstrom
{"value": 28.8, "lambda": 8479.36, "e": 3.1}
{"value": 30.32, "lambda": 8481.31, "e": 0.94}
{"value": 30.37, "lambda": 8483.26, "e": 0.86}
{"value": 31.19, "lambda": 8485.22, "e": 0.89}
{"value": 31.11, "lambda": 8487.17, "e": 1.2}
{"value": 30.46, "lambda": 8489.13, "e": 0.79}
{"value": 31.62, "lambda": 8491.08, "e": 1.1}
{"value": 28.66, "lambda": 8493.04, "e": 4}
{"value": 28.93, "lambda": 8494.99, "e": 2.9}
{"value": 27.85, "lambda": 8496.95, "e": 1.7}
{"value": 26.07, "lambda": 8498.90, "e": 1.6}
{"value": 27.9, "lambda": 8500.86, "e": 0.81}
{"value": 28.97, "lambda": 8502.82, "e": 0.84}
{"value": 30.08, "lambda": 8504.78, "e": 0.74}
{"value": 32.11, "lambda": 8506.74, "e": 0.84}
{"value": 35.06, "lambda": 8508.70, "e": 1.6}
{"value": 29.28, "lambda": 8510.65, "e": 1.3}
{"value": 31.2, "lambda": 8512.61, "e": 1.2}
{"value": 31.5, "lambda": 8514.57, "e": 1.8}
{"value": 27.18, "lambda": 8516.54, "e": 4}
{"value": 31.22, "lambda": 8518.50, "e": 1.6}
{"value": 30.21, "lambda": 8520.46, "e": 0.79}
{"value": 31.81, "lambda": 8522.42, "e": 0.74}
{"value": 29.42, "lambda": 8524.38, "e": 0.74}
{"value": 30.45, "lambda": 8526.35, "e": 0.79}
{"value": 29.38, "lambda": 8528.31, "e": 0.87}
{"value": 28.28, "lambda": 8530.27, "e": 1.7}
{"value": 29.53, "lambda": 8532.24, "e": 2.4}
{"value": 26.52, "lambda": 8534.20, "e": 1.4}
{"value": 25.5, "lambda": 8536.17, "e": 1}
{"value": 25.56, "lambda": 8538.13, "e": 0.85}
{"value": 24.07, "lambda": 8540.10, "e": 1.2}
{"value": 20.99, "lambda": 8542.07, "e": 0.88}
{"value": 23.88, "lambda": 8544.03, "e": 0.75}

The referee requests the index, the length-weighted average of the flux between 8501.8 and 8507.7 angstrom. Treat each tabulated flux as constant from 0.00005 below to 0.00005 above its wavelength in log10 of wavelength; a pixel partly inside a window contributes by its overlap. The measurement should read 30.3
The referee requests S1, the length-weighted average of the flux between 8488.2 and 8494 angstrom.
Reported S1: 30.3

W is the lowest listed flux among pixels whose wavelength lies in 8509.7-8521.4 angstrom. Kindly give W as 27.18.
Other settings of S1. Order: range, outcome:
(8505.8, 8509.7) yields 33.6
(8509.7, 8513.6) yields 30.3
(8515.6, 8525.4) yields 30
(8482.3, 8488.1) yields 30.9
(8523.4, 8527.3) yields 29.9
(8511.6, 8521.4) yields 30.2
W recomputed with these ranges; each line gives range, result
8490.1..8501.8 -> 26.07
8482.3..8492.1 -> 30.37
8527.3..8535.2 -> 26.52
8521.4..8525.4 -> 29.42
